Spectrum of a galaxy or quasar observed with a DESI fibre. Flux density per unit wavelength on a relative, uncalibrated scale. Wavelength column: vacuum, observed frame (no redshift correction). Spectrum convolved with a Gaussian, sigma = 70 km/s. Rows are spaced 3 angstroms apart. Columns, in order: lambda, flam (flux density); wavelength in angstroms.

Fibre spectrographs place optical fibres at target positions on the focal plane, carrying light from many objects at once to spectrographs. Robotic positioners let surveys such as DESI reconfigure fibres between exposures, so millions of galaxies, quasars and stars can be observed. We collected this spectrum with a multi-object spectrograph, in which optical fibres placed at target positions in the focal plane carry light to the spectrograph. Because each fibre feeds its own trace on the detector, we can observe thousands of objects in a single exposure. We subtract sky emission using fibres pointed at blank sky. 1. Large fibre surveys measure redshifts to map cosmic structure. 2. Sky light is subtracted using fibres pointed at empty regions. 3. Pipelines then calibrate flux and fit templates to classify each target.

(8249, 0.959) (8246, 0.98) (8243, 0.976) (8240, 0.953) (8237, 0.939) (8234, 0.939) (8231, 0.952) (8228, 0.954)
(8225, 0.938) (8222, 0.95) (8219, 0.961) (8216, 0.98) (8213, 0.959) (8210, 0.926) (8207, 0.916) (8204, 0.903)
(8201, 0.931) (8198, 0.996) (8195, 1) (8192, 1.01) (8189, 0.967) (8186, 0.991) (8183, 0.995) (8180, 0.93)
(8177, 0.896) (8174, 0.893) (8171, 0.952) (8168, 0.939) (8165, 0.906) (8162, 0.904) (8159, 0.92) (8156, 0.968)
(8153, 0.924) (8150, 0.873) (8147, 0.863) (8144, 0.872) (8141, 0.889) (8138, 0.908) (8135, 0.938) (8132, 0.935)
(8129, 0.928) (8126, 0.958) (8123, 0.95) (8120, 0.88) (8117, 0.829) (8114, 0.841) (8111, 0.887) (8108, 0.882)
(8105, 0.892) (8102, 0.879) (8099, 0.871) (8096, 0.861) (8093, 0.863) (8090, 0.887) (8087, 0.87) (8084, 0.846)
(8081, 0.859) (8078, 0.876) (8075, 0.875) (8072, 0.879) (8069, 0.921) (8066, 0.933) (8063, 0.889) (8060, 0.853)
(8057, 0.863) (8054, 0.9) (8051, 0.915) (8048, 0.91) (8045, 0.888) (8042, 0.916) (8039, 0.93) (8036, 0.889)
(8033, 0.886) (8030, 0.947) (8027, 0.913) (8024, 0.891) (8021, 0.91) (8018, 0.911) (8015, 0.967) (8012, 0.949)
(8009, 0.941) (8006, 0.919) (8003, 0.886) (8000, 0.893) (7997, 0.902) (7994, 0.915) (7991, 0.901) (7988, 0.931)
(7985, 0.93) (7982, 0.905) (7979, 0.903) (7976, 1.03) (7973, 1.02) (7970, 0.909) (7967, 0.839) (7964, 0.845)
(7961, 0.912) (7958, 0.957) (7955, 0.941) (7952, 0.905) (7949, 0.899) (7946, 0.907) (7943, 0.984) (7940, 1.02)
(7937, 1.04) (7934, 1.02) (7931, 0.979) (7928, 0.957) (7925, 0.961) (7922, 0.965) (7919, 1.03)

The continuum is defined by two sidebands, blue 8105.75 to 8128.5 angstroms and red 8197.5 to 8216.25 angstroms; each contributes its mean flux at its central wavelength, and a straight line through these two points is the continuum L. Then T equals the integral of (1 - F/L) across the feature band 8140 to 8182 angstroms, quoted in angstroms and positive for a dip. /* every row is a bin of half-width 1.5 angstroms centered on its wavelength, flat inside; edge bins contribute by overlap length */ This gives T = 0.2 angstroms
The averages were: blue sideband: 0.891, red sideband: 0.939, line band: 0.91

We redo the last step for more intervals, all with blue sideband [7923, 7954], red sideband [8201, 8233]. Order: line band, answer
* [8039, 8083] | 3.0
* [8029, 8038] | 0.5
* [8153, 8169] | 0.4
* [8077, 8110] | 2.8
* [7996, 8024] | 1.2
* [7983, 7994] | 0.5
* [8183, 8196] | -0.6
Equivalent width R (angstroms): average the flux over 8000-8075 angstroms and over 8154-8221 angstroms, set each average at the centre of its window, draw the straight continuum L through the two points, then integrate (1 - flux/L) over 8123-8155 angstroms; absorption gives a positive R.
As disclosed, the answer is 0.8 angstroms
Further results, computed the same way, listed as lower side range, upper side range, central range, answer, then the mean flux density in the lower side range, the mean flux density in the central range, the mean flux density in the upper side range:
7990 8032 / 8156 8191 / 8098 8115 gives 1.0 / 0.917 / 0.876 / 0.938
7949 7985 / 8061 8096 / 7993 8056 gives -0.8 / 0.923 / 0.913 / 0.88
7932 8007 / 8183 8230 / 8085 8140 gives 3.3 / 0.933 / 0.892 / 0.96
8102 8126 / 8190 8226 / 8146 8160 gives 0.1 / 0.885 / 0.911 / 0.956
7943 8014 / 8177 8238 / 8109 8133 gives 1.1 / 0.921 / 0.9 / 0.956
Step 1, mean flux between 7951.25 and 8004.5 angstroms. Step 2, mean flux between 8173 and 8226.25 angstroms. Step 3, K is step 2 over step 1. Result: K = 1.04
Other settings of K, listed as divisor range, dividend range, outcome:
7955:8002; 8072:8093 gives 0.94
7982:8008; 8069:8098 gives 0.96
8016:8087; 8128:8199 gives 1.04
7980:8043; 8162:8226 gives 1.04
